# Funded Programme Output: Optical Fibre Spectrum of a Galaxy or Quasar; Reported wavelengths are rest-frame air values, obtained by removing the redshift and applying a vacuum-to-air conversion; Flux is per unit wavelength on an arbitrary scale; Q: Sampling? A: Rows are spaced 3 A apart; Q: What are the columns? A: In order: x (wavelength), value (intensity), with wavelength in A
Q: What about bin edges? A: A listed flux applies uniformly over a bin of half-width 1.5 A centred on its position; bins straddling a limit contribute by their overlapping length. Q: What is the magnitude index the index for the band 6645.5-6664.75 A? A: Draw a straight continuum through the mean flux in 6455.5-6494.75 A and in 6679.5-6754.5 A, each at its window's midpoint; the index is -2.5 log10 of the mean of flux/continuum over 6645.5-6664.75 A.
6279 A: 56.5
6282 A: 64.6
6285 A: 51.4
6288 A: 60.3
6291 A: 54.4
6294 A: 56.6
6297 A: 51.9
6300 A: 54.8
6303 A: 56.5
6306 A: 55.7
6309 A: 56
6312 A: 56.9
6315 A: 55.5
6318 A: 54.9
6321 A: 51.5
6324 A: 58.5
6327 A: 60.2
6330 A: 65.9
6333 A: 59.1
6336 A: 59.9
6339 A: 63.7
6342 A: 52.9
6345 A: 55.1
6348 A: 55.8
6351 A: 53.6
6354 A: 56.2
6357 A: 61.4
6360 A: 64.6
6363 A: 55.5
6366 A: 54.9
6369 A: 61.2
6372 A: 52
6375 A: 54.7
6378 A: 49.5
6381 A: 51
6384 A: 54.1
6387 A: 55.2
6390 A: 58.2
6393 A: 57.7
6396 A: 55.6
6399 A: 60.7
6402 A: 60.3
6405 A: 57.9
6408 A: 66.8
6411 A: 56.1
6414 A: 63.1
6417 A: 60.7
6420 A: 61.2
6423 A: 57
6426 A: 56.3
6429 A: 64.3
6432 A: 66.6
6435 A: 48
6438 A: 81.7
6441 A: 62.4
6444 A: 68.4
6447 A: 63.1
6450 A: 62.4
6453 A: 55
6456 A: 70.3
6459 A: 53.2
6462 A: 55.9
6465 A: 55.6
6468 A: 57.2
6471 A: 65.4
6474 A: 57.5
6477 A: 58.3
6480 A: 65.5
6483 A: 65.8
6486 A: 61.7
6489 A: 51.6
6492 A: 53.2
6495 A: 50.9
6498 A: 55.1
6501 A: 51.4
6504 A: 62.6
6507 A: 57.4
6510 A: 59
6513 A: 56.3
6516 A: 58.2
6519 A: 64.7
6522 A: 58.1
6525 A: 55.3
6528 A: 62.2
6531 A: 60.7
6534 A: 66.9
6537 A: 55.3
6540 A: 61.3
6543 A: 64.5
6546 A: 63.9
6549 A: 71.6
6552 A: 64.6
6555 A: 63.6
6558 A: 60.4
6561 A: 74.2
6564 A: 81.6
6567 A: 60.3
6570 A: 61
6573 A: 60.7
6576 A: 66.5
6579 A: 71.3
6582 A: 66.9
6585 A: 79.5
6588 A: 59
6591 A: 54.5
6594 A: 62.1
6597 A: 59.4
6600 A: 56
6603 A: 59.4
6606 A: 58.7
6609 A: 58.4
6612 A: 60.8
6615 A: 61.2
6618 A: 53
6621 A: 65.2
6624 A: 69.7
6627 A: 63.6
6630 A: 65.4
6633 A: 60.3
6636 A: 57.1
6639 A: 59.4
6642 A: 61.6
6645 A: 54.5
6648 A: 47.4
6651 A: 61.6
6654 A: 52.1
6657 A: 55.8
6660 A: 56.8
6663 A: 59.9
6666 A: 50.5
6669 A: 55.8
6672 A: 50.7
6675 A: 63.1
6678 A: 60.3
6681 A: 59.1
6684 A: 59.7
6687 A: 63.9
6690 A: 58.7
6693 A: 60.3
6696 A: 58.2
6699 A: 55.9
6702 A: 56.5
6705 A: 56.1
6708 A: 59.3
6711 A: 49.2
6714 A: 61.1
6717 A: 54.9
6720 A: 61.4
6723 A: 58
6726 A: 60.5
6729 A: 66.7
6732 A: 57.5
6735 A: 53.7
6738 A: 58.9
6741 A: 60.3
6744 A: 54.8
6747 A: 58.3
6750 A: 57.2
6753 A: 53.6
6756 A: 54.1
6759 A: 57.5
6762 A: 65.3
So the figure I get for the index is 0.05 mag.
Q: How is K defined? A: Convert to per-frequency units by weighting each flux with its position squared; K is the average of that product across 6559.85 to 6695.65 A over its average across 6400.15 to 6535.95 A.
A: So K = 1.06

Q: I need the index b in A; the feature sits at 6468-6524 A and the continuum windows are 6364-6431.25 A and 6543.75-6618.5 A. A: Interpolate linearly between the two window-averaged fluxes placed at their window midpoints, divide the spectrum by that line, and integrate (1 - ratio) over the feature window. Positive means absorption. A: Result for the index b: 2.30 A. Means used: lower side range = 57.7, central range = 58.4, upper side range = 63.7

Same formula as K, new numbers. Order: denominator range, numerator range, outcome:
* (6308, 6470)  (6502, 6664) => 1.11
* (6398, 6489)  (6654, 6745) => 1.02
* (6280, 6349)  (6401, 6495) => 1.11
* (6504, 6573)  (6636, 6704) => 0.95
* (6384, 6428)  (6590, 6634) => 1.10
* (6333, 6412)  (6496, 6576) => 1.14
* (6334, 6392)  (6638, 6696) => 1.12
